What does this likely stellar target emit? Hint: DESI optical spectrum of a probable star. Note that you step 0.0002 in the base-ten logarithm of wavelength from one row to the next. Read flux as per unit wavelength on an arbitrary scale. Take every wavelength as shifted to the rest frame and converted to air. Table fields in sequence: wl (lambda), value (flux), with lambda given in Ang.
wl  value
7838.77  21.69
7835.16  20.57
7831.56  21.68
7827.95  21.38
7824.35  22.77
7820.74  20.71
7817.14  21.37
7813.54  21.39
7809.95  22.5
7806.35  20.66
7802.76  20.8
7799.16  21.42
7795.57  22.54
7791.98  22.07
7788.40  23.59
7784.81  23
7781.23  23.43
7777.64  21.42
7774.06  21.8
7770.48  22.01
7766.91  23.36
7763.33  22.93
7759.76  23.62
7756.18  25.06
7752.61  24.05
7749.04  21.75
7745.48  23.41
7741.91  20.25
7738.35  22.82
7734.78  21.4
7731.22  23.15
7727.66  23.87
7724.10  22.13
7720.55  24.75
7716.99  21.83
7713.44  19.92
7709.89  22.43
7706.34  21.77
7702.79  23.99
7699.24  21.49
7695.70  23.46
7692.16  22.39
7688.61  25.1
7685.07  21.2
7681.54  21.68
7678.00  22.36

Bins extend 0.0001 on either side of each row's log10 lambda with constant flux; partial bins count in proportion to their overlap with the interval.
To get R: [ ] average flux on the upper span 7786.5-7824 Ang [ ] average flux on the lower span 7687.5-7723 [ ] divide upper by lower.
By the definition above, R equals 0.96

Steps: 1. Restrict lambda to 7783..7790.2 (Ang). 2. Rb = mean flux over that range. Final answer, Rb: 23.3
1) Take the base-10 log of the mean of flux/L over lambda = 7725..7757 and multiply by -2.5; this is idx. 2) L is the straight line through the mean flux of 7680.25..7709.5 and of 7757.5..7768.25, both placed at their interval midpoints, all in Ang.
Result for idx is 0.02 mag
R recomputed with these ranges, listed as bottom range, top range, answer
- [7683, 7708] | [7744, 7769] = 1.03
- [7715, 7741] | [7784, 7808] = 0.97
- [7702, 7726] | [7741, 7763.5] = 1.03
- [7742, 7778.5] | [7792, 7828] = 0.94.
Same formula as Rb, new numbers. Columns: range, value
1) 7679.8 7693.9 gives 22.6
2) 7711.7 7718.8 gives 20.9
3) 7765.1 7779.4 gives 22.2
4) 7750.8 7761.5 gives 24.2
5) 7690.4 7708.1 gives 22.6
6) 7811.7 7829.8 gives 21.5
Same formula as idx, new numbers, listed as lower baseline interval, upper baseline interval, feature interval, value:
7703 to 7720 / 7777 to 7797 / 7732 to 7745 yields 0.02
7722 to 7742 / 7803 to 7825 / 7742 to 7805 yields -0.03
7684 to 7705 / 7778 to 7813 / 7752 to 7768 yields -0.06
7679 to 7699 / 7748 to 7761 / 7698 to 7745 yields 0.04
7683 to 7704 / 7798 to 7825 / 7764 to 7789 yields -0.04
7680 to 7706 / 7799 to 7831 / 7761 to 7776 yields -0.03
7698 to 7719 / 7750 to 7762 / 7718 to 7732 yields -0.04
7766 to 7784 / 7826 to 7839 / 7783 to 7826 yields 0.00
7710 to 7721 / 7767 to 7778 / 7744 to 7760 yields -0.08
